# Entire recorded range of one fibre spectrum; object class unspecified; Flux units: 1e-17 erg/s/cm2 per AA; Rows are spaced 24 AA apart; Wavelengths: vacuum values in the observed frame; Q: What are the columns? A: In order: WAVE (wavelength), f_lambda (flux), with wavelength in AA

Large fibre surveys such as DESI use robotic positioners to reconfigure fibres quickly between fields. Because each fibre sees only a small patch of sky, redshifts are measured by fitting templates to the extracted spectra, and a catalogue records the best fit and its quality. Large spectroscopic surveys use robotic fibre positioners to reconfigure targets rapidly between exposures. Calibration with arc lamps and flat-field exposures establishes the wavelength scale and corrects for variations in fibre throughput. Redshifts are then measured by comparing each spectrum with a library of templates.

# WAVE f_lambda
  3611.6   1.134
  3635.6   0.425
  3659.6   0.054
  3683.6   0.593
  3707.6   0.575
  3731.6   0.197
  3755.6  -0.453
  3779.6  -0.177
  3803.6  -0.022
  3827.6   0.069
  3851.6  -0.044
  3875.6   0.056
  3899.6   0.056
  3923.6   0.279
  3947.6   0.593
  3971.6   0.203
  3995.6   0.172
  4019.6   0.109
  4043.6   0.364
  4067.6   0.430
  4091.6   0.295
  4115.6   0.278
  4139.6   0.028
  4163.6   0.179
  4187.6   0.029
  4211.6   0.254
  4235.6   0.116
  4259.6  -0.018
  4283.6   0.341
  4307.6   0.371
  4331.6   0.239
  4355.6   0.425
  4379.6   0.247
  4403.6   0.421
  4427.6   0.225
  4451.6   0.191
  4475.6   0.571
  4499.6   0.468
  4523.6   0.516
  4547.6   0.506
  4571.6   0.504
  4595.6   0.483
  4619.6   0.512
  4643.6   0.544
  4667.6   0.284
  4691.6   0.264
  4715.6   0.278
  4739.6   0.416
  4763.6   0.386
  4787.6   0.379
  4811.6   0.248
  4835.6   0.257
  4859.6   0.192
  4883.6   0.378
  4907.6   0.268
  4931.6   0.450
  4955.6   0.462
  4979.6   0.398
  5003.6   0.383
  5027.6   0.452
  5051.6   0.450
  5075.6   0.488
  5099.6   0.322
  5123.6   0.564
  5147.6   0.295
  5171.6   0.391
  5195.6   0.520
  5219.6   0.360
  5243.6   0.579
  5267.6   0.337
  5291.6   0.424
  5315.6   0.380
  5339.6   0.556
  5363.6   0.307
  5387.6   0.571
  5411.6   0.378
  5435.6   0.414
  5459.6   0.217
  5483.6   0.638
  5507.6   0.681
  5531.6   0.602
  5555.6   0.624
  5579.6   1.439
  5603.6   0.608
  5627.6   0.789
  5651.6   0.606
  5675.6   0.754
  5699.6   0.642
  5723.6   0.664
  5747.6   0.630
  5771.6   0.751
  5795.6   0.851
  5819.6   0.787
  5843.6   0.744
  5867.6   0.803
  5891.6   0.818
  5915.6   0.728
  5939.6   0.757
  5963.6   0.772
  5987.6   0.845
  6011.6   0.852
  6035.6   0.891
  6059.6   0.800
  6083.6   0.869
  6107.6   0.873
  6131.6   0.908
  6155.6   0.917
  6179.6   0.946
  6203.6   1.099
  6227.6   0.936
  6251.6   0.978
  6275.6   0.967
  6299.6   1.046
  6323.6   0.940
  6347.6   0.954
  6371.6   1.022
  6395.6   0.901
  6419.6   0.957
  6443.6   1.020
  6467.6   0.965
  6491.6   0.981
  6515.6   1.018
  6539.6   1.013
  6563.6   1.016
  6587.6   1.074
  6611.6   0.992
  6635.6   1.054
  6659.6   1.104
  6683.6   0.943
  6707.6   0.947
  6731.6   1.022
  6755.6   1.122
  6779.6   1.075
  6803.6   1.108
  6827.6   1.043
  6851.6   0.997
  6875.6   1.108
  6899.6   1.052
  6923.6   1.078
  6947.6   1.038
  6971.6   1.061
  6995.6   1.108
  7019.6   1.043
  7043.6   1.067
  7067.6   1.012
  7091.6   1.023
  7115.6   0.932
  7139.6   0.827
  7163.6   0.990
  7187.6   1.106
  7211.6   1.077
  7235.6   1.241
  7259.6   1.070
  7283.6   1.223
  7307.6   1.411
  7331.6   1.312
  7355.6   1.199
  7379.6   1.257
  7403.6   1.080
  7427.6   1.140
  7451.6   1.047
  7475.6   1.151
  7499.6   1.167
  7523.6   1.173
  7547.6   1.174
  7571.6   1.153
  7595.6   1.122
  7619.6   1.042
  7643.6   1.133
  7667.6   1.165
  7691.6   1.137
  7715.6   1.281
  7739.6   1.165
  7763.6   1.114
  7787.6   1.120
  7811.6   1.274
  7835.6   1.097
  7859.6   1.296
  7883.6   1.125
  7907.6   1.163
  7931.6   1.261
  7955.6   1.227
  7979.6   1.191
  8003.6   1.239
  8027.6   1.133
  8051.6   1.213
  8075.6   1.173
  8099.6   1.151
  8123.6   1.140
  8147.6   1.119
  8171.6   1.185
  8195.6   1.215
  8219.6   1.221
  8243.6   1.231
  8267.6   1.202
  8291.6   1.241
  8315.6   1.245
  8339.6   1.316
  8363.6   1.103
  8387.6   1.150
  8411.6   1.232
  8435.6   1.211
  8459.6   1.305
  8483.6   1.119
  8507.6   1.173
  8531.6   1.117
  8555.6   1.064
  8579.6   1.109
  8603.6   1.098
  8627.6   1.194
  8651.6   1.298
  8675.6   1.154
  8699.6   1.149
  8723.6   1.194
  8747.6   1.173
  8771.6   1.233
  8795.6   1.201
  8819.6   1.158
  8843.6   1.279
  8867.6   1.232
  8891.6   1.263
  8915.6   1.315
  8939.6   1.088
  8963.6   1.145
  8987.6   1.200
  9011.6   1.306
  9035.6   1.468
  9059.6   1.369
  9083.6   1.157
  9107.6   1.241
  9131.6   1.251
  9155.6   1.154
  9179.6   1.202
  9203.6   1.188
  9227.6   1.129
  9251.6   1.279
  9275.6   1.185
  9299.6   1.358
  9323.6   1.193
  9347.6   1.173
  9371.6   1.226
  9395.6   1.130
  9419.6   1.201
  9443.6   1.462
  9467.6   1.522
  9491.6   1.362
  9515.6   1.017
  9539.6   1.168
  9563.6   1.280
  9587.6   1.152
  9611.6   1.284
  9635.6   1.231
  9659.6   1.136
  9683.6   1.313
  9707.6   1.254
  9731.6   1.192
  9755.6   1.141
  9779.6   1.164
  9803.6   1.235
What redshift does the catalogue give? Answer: 0.376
